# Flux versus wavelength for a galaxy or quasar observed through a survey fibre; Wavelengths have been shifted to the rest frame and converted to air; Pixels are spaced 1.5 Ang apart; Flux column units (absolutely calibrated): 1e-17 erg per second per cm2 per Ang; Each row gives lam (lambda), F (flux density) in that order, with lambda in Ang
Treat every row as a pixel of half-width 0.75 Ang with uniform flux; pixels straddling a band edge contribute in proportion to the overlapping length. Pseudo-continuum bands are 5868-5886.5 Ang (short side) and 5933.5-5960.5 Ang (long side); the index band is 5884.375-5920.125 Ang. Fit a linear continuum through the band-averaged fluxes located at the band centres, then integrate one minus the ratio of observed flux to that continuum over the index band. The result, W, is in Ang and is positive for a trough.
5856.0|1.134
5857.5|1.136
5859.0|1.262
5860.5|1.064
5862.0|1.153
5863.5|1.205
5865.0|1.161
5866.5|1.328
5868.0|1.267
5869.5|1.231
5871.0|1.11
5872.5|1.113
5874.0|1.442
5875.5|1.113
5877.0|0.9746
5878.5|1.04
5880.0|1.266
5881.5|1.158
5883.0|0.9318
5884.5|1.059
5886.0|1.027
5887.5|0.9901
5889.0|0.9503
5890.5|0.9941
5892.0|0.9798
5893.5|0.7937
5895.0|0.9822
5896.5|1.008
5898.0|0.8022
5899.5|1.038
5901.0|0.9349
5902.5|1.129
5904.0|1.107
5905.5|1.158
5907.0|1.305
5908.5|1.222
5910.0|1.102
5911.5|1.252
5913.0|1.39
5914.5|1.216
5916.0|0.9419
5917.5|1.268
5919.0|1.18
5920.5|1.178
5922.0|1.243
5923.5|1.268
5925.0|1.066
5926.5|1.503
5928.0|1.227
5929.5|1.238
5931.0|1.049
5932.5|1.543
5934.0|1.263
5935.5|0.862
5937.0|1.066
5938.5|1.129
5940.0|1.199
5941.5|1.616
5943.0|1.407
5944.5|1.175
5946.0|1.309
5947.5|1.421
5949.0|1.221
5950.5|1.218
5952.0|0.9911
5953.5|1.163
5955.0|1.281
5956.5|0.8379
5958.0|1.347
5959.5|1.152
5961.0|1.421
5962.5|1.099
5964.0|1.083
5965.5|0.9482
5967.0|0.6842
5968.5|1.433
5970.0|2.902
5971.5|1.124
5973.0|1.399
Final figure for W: 2.46 Ang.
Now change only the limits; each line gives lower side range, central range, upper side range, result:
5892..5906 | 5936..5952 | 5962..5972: -0.49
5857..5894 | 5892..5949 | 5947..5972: 0.66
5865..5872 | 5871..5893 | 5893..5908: 1.38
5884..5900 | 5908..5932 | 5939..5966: -2.93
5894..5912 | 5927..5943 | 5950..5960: -1.66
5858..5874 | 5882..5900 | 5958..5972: 3.89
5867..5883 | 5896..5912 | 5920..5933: 1.57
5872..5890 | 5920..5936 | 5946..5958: -1.08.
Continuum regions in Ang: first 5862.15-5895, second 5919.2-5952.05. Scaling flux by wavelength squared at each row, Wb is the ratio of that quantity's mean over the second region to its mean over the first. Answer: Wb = 1.15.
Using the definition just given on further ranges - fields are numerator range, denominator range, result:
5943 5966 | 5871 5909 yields 1.14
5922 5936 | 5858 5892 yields 1.11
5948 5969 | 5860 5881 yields 0.99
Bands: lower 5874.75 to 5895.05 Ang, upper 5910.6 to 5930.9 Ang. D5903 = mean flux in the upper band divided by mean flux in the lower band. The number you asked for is 1.20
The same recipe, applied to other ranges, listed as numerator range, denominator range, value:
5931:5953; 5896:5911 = 1.14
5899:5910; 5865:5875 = 0.91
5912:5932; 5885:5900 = 1.27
